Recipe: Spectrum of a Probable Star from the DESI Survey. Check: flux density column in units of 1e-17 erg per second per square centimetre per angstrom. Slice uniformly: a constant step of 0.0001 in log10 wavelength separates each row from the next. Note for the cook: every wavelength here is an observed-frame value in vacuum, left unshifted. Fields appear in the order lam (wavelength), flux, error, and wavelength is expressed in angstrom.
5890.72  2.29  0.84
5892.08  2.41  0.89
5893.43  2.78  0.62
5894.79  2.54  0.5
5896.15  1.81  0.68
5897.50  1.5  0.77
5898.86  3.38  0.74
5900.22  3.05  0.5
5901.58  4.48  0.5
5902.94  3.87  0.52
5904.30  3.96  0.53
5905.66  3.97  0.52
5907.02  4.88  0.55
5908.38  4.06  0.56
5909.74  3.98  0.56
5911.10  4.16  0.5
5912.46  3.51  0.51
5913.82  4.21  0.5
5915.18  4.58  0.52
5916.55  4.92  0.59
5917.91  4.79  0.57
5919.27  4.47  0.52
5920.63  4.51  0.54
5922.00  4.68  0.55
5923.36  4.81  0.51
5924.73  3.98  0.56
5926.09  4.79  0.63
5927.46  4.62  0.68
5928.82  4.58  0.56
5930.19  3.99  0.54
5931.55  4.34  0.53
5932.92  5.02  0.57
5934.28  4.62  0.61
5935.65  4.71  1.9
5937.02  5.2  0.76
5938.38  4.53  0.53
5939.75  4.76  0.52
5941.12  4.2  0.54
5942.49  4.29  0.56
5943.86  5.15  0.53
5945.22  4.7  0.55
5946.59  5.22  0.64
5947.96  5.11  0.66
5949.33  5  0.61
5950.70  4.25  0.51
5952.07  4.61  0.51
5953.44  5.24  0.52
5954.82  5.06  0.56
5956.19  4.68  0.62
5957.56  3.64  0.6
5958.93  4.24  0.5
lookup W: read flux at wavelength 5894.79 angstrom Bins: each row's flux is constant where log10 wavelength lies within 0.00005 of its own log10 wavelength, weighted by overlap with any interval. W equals 2.54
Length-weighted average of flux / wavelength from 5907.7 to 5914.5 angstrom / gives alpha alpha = 3.99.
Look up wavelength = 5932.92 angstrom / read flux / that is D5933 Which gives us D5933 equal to 5.02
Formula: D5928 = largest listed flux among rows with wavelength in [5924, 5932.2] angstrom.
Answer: 4.79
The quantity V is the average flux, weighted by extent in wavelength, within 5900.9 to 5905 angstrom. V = 4.1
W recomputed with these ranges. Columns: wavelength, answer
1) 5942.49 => 4.29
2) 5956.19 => 4.68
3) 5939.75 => 4.76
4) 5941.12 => 4.2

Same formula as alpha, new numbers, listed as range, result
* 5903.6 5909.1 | 4.21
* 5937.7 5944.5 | 4.58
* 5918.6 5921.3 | 4.5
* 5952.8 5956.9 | 4.97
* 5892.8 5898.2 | 2.16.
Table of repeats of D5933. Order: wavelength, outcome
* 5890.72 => 2.29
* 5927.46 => 4.62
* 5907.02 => 4.88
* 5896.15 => 1.81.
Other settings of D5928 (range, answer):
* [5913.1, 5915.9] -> 4.58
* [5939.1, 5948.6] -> 5.22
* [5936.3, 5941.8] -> 5.2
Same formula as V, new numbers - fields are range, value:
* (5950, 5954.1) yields 4.7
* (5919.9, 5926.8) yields 4.55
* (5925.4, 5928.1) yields 4.7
